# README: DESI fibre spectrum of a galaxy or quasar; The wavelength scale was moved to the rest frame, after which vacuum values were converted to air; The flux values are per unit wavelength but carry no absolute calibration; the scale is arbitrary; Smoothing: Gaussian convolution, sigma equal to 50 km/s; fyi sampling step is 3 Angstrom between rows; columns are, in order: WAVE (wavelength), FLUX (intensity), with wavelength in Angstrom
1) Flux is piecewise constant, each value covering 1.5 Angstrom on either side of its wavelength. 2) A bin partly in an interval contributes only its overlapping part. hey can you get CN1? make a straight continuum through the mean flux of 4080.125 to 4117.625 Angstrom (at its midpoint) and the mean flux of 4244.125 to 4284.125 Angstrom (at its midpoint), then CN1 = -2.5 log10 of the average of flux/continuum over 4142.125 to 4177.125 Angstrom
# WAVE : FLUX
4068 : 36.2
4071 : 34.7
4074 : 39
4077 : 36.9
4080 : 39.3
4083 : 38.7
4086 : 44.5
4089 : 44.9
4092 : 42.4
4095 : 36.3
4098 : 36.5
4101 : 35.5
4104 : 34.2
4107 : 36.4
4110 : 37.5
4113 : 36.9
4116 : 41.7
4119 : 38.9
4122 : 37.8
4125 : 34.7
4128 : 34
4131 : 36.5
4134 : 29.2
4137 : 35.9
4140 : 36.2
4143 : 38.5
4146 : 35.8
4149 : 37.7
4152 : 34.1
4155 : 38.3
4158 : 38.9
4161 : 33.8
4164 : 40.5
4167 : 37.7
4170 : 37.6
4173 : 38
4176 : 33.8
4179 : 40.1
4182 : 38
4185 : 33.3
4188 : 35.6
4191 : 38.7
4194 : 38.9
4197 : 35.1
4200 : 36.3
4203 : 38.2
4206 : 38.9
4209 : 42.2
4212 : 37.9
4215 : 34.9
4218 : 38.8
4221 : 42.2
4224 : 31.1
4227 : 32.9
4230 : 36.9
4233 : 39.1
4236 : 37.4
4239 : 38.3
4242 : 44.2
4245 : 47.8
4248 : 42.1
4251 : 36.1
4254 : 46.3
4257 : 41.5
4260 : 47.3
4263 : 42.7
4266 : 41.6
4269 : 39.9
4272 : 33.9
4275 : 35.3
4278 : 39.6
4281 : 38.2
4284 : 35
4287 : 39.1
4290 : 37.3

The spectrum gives 0.068 mag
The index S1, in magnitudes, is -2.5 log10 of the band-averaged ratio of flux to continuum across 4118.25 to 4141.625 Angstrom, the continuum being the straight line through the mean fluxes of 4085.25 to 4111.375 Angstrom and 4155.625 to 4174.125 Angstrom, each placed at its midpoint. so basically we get 0.08 mag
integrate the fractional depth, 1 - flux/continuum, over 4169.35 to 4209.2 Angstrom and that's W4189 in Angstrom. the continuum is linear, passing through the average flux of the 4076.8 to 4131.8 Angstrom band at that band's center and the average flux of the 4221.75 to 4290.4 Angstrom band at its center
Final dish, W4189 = 1.53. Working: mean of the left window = 38.1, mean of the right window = 39.4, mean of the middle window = 37.3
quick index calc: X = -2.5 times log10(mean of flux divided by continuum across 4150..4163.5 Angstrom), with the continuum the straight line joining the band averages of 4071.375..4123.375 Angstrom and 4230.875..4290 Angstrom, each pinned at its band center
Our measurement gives 0.072 mag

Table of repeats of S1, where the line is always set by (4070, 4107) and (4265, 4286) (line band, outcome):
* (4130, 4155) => 0.08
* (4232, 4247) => -0.10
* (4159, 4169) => 0.02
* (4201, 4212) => -0.04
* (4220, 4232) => 0.06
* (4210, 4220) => 0.01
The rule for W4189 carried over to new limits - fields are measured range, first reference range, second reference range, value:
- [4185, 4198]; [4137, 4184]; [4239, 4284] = 0.54 Angstrom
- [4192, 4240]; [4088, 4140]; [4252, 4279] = 2.55 Angstrom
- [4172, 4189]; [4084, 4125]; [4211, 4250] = 0.97 Angstrom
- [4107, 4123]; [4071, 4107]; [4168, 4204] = -0.08 Angstrom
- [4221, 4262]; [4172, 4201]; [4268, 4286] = -3.67 Angstrom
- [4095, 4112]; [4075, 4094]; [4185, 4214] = 1.82 Angstrom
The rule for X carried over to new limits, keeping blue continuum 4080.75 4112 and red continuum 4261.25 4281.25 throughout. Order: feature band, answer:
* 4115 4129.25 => 0.04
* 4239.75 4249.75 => -0.14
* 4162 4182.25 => 0.03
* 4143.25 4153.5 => 0.07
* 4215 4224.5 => 0.03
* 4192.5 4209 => 0.03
